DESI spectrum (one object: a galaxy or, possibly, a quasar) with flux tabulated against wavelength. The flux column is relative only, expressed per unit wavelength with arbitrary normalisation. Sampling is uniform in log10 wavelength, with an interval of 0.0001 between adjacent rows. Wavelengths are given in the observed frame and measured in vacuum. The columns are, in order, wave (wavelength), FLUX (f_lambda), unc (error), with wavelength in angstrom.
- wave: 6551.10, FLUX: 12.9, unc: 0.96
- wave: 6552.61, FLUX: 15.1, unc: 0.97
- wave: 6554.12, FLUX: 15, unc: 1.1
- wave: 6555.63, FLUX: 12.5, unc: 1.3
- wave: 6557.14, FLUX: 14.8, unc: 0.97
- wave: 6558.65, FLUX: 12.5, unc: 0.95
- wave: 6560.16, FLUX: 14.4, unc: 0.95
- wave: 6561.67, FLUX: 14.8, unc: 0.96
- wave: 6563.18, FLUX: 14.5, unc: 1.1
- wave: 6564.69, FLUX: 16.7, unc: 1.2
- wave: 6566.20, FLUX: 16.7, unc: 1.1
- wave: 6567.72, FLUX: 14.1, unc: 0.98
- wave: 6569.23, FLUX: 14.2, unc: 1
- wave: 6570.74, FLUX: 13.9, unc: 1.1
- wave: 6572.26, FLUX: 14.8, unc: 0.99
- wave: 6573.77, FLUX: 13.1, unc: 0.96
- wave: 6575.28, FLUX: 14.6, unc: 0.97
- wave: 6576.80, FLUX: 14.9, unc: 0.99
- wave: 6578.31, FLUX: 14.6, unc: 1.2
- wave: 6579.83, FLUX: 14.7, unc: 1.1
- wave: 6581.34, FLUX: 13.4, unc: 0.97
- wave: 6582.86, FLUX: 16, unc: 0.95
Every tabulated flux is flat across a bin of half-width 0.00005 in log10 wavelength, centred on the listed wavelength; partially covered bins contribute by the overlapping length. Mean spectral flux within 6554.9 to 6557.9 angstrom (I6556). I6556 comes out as 13.7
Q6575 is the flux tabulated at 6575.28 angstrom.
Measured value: 14.6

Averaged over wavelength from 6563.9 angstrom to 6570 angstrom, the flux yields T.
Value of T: 15.4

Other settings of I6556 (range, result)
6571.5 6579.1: 14.4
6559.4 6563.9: 14.6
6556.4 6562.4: 14.1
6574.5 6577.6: 14.7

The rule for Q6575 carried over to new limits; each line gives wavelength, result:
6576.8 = 14.9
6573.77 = 13.1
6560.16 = 14.4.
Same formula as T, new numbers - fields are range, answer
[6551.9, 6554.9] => 15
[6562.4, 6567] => 15.9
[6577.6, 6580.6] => 14.6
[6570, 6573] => 14.3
